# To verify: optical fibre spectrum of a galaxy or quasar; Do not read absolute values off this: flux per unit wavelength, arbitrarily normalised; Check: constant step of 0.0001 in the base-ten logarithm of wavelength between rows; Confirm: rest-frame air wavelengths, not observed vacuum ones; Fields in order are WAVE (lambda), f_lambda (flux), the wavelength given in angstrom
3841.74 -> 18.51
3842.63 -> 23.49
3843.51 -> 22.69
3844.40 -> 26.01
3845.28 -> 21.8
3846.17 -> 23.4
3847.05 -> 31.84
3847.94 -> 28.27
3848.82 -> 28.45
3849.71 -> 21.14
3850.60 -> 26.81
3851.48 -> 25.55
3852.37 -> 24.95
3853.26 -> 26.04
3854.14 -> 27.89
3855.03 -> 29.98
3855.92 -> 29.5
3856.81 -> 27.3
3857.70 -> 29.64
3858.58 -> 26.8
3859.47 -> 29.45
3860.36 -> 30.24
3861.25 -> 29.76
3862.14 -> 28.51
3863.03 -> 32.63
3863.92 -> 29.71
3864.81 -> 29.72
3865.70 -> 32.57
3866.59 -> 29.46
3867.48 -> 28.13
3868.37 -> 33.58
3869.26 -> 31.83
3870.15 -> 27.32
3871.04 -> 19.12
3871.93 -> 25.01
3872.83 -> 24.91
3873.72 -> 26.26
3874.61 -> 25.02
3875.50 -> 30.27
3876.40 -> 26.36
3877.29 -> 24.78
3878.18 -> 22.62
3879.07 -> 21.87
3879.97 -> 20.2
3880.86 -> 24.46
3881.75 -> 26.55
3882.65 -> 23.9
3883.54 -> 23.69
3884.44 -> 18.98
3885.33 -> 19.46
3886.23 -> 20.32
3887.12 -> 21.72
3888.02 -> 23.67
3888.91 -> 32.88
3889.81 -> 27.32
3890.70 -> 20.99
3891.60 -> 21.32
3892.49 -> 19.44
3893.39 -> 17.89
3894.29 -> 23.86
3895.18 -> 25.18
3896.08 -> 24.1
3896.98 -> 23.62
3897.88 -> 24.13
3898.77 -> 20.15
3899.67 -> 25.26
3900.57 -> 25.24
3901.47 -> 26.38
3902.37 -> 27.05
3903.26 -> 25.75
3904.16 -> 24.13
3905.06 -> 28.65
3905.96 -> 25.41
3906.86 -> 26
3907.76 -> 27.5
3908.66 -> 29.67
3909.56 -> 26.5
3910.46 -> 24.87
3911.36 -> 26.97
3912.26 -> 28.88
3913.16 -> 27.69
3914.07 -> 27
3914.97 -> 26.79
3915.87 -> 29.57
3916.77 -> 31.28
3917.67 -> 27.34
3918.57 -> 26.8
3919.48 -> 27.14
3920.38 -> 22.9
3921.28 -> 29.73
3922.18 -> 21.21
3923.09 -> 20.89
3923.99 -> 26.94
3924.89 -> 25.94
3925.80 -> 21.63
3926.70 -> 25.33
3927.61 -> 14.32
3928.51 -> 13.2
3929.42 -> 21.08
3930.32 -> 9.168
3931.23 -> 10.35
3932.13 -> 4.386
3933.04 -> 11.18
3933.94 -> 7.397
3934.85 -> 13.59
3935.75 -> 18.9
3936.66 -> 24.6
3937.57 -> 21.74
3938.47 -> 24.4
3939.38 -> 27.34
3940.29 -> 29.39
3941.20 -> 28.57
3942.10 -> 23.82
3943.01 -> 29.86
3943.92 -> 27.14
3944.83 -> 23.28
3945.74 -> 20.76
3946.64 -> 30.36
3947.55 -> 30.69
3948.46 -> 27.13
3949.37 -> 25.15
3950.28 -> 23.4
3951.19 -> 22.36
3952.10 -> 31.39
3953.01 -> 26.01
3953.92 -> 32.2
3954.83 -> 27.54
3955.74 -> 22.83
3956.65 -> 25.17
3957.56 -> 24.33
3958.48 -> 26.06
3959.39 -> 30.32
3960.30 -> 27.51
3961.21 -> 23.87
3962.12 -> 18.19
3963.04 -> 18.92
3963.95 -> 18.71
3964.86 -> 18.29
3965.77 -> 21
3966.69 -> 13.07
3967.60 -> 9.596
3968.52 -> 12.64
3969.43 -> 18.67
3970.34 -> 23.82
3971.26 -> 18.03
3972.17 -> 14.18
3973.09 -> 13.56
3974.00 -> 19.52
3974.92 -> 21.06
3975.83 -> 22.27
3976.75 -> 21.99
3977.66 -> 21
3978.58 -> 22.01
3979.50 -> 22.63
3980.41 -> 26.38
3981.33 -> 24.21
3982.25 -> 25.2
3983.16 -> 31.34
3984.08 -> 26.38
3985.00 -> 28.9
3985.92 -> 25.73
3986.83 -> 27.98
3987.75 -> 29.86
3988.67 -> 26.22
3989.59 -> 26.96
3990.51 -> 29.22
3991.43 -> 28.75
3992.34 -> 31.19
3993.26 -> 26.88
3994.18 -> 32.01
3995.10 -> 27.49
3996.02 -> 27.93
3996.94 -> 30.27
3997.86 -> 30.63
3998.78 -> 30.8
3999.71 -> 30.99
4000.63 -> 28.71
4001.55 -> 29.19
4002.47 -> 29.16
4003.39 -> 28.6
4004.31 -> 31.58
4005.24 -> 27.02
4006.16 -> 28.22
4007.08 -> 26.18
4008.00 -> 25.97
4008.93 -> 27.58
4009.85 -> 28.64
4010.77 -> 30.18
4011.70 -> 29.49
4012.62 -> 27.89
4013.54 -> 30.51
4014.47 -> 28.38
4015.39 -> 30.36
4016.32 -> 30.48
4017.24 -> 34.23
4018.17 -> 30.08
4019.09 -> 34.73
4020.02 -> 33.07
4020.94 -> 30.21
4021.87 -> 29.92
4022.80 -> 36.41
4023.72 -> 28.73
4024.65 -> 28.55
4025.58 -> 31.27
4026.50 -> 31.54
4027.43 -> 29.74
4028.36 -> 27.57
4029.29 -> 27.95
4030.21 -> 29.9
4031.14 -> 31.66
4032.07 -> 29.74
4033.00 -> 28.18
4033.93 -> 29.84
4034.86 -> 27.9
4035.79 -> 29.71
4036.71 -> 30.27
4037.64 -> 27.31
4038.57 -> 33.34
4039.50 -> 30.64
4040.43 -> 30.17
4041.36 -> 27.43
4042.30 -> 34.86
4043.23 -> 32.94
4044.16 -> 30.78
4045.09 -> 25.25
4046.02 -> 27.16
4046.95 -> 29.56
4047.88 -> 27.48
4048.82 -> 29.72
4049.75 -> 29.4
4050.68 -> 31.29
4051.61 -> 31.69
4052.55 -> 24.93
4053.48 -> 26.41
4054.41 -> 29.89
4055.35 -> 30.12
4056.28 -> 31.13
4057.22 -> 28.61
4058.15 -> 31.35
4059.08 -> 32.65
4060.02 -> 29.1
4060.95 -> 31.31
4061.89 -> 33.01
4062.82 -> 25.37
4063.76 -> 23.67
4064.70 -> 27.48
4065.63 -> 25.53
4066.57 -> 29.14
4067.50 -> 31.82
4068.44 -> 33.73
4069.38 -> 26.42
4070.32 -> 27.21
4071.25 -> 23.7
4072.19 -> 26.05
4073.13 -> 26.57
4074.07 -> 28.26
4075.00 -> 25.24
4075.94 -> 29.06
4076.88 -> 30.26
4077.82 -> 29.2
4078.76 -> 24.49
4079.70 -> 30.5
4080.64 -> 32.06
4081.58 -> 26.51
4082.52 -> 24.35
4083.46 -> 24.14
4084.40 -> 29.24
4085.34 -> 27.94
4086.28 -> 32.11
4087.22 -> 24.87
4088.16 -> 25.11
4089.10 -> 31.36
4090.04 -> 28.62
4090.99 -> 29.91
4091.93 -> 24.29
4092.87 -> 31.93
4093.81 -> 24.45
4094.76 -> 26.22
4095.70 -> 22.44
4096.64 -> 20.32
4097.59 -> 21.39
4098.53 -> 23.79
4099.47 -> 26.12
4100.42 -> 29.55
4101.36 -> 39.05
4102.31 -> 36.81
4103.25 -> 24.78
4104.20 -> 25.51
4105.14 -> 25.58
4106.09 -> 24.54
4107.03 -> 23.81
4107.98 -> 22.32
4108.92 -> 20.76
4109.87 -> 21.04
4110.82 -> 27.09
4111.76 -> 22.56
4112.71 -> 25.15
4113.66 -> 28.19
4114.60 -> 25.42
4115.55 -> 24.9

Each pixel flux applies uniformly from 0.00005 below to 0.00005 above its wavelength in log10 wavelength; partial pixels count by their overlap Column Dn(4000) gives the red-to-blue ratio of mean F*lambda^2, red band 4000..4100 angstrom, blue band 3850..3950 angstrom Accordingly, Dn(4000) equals 1.25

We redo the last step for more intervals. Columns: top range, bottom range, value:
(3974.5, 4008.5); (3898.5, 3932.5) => 1.19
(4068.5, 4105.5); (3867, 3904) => 1.24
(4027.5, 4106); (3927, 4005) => 1.27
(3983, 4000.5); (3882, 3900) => 1.33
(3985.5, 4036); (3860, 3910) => 1.23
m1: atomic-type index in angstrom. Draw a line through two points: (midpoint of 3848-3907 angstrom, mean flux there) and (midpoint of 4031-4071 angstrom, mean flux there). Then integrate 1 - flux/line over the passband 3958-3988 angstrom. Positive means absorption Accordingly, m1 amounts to 6.39 angstrom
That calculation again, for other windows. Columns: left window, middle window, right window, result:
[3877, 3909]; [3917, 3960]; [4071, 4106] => 2.8 angstrom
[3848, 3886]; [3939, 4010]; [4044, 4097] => 5.5 angstrom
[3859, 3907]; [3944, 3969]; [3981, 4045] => 3.9 angstrom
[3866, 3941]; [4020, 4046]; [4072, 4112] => -4.3 angstrom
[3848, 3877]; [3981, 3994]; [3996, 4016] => 0.4 angstrom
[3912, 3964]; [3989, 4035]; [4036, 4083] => -4.9 angstrom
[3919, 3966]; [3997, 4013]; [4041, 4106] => -2.3 angstrom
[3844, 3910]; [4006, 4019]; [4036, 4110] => -0.9 angstrom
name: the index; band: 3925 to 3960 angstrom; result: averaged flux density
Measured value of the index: 22.6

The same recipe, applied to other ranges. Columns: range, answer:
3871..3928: 24.8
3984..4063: 29.6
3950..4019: 25.7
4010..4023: 31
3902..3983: 23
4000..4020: 29.5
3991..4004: 29.5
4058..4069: 29.4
